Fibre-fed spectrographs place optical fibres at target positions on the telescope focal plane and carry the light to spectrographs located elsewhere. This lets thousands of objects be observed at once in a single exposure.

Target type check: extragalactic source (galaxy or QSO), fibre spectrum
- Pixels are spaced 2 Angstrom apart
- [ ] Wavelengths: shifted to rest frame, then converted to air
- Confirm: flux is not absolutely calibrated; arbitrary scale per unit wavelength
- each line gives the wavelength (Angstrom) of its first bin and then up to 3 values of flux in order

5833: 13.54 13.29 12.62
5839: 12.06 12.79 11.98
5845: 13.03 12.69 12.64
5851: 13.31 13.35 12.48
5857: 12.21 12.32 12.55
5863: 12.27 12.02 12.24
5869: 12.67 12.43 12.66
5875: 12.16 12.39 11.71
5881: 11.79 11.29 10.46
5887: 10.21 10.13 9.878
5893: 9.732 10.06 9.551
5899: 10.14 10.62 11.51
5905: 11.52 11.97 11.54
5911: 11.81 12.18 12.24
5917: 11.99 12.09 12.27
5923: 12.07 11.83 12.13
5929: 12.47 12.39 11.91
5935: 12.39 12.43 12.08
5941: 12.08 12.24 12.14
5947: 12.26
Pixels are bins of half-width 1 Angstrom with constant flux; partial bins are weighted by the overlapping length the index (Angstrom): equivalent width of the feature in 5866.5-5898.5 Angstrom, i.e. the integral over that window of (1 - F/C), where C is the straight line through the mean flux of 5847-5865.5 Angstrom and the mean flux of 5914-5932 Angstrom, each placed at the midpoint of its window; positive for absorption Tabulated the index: 3.2 Angstrom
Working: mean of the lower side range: 12.6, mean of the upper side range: 12.2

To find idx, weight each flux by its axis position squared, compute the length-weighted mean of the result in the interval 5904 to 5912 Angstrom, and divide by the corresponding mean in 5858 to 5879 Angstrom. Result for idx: 0.96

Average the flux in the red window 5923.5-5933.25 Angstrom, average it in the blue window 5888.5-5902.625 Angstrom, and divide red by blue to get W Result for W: 1.21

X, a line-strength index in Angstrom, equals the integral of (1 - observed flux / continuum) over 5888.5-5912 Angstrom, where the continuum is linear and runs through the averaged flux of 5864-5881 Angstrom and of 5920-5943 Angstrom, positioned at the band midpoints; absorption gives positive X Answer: 2.9 Angstrom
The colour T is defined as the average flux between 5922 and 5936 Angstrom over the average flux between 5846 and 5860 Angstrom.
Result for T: 0.96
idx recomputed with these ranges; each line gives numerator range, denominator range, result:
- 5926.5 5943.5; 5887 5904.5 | 1.21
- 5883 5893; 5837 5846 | 0.83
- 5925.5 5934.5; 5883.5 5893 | 1.22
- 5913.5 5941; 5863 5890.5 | 1.06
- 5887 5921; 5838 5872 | 0.90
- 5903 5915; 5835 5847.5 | 0.96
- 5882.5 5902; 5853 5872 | 0.83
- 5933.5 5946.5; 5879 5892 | 1.16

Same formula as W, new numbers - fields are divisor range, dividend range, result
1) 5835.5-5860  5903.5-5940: 0.95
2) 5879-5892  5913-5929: 1.13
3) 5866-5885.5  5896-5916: 0.94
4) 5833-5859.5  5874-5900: 0.84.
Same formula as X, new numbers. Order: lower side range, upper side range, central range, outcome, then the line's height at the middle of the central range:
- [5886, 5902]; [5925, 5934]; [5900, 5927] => -1.5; 11.2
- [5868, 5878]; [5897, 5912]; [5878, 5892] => 1.4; 12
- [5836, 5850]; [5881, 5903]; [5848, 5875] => -1.9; 11.7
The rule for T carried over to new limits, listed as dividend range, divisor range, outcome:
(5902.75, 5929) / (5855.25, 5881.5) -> 0.97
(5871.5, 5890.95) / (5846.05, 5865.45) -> 0.90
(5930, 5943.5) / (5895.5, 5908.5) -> 1.12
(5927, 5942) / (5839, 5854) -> 0.96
